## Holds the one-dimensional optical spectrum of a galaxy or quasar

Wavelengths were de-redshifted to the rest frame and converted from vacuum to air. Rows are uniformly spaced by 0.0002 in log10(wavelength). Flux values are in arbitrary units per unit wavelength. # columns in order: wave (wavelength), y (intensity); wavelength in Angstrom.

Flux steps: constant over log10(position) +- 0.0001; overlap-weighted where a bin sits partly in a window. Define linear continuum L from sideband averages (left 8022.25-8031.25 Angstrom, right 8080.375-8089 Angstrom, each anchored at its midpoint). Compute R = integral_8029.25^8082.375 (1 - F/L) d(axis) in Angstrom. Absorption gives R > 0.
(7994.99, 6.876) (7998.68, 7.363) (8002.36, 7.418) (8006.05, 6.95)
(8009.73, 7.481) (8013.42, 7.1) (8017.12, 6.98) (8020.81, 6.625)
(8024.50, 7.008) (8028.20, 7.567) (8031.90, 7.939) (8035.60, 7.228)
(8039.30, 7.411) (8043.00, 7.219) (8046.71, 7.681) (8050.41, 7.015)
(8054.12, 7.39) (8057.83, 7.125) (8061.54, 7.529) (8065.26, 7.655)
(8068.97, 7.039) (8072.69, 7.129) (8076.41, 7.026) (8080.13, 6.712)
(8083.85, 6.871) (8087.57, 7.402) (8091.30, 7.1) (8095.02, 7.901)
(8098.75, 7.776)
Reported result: -0.7 Angstrom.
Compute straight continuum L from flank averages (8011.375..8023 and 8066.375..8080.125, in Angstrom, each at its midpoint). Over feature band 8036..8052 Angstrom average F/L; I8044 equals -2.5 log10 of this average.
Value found -0.05 mag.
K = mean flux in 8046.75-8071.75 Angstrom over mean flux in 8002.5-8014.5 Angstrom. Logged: 1.01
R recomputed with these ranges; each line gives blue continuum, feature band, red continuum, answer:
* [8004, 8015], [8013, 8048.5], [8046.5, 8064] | -0.1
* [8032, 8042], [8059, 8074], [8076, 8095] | -0.2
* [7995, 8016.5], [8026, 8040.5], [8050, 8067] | -0.5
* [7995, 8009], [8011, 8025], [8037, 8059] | 0.6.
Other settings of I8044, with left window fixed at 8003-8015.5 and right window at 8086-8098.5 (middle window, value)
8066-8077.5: 0.046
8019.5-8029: 0.033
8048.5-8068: 0.007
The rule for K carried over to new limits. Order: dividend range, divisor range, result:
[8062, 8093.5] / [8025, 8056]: 0.96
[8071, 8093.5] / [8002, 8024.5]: 1.00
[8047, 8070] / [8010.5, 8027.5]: 1.05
